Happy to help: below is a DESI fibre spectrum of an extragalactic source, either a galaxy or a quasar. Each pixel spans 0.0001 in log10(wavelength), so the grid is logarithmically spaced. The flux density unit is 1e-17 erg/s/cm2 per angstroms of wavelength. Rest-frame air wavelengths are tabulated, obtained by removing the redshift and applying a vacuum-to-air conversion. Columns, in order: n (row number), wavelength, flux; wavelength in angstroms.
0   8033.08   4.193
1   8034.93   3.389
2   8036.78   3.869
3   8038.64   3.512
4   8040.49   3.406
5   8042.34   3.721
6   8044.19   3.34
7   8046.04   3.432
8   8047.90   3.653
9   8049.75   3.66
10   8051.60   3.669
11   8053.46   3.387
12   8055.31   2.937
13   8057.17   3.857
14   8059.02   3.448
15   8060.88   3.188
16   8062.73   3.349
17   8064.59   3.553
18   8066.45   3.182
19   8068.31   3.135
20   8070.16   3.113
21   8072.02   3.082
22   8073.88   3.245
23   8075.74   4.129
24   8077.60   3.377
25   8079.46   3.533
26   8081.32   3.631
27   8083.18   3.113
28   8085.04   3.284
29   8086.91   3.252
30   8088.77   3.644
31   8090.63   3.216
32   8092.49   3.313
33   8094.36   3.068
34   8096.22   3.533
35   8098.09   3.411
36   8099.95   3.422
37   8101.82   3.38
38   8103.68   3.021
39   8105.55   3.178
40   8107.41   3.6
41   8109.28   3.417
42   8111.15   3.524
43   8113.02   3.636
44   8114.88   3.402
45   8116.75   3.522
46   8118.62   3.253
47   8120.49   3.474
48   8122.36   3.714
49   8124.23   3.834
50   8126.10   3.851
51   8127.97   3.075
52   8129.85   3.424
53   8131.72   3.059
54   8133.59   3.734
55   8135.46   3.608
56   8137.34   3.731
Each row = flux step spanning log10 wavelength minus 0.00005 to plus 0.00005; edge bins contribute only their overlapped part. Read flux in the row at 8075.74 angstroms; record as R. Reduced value 4.129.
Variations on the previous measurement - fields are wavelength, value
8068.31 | 3.135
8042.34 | 3.721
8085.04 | 3.284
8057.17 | 3.857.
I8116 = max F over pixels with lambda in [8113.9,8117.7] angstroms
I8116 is 3.522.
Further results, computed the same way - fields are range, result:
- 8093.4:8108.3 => 3.6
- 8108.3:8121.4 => 3.636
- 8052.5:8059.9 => 3.857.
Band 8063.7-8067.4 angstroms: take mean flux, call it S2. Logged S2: 3.36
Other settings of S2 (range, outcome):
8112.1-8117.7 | 3.52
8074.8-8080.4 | 3.68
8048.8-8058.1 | 3.5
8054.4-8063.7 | 3.36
